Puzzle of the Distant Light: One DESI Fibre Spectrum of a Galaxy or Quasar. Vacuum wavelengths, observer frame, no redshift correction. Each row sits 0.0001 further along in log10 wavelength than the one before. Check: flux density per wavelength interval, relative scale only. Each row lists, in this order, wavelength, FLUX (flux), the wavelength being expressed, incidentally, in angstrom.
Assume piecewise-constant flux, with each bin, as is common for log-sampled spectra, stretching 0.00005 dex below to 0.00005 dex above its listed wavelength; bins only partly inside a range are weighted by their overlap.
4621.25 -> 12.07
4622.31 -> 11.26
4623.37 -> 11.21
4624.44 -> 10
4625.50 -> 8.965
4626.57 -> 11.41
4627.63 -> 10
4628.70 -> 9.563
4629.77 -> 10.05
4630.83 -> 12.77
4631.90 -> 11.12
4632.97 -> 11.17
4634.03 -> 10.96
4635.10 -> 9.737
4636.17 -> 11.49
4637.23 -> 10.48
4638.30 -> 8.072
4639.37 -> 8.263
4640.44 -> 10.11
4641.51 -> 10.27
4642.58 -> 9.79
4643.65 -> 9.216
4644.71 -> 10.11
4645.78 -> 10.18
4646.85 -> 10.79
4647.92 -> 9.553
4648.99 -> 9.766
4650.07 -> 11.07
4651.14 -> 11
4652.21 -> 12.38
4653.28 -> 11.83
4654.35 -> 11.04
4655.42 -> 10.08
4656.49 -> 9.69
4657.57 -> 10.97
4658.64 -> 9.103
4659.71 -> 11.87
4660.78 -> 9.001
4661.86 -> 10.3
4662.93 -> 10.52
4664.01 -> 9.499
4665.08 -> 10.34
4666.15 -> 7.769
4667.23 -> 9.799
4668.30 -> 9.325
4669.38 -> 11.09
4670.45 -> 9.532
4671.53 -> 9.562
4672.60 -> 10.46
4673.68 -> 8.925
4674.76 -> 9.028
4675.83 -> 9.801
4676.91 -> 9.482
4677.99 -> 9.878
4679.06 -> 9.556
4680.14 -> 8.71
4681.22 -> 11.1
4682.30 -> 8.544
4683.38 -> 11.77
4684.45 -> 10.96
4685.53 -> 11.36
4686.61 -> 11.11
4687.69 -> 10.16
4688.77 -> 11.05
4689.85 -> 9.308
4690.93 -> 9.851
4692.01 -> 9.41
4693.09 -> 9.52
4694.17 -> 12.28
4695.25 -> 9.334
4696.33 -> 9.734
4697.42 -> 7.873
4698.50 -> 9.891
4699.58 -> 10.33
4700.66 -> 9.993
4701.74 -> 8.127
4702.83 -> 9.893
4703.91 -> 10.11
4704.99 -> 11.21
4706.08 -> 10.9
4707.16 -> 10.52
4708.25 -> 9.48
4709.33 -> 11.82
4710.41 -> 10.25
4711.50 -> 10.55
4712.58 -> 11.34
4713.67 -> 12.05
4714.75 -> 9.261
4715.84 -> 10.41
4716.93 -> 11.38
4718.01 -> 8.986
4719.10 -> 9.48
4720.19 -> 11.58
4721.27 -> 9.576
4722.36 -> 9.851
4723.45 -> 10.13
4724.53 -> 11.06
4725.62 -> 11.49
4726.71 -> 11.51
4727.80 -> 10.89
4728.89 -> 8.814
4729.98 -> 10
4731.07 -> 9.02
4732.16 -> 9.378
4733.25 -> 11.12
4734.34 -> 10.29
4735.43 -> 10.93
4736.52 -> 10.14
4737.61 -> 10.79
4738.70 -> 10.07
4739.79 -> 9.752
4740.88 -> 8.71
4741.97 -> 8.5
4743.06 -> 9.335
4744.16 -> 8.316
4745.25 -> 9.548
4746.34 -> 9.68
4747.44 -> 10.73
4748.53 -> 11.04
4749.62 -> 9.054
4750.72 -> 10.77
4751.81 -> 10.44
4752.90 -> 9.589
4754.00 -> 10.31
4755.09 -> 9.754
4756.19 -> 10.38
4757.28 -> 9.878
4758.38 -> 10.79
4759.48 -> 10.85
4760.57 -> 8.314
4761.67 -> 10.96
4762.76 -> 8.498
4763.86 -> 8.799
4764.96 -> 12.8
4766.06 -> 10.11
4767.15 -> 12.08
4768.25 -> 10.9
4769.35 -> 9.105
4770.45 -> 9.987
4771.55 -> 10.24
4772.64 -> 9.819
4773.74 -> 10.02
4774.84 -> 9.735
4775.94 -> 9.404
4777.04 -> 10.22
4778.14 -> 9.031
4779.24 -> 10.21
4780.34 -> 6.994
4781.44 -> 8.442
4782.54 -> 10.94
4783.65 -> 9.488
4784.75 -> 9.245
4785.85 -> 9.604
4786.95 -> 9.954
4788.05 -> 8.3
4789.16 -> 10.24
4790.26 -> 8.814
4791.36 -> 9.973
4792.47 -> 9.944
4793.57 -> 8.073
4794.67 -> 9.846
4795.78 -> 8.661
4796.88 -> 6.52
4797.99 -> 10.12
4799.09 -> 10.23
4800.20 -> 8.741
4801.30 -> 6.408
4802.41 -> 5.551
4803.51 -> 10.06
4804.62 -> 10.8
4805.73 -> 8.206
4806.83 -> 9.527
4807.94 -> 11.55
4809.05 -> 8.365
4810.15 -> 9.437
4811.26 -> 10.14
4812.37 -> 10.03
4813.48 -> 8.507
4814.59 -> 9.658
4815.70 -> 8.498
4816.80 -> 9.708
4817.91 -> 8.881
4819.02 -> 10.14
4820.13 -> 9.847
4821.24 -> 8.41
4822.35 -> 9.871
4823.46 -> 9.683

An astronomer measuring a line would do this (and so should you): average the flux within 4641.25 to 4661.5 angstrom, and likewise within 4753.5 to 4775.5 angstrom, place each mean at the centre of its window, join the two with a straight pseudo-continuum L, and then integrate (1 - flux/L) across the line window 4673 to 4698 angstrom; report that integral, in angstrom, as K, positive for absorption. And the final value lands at 0.9 angstrom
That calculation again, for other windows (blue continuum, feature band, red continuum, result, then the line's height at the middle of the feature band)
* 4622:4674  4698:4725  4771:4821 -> -1.4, 9.83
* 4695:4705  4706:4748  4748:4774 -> -1.5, 9.85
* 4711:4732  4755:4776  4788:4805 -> -1.4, 9.5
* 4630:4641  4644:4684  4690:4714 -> 0.8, 10.3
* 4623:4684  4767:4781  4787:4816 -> -0.7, 9.3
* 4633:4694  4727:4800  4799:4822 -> -2.3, 9.46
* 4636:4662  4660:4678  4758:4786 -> 0.9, 10.2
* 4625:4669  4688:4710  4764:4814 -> -0.2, 9.95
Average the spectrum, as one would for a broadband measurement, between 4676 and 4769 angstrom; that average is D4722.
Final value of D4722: 10.2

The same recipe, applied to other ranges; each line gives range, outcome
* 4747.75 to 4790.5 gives 9.89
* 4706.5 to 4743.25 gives 10.3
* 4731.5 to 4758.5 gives 9.96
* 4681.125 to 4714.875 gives 10.3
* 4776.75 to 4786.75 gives 9.35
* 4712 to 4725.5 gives 10.5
